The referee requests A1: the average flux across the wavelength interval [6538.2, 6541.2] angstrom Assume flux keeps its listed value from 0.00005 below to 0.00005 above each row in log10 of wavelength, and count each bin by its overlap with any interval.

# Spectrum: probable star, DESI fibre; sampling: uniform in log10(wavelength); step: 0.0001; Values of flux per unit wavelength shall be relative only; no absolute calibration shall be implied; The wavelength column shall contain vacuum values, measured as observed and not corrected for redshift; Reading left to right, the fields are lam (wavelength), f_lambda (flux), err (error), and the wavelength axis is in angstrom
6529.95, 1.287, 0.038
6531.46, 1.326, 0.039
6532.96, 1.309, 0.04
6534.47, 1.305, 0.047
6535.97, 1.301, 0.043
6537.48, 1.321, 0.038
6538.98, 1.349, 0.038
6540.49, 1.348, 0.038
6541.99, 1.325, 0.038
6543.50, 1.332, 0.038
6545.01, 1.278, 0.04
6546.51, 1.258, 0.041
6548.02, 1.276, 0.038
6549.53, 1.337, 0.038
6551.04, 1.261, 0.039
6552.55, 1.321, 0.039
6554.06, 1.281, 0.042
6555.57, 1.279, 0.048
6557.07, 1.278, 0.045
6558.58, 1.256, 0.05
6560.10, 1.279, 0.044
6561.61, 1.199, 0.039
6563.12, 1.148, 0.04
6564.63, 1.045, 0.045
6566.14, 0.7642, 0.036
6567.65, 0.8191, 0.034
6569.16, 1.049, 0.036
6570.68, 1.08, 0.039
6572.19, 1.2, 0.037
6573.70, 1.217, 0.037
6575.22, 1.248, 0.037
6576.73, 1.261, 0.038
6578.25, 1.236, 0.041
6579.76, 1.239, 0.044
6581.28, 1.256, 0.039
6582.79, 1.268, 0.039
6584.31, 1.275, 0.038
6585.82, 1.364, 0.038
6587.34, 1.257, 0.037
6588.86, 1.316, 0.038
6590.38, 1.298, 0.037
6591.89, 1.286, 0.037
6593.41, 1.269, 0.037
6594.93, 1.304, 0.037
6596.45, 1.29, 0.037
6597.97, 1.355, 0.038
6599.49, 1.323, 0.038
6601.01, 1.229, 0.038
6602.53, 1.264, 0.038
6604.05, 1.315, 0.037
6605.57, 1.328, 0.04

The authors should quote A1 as 1.35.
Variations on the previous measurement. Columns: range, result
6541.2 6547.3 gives 1.3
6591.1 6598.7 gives 1.3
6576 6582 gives 1.25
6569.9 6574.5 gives 1.16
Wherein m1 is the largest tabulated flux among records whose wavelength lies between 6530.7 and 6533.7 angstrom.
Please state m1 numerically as 1.326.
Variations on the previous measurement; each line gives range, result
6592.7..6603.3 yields 1.355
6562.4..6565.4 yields 1.148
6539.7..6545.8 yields 1.348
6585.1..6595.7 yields 1.364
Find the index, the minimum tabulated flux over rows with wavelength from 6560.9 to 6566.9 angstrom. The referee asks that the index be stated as 0.7642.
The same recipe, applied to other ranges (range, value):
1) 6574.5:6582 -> 1.236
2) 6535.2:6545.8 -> 1.278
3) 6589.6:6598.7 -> 1.269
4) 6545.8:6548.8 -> 1.258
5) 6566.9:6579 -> 0.8191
